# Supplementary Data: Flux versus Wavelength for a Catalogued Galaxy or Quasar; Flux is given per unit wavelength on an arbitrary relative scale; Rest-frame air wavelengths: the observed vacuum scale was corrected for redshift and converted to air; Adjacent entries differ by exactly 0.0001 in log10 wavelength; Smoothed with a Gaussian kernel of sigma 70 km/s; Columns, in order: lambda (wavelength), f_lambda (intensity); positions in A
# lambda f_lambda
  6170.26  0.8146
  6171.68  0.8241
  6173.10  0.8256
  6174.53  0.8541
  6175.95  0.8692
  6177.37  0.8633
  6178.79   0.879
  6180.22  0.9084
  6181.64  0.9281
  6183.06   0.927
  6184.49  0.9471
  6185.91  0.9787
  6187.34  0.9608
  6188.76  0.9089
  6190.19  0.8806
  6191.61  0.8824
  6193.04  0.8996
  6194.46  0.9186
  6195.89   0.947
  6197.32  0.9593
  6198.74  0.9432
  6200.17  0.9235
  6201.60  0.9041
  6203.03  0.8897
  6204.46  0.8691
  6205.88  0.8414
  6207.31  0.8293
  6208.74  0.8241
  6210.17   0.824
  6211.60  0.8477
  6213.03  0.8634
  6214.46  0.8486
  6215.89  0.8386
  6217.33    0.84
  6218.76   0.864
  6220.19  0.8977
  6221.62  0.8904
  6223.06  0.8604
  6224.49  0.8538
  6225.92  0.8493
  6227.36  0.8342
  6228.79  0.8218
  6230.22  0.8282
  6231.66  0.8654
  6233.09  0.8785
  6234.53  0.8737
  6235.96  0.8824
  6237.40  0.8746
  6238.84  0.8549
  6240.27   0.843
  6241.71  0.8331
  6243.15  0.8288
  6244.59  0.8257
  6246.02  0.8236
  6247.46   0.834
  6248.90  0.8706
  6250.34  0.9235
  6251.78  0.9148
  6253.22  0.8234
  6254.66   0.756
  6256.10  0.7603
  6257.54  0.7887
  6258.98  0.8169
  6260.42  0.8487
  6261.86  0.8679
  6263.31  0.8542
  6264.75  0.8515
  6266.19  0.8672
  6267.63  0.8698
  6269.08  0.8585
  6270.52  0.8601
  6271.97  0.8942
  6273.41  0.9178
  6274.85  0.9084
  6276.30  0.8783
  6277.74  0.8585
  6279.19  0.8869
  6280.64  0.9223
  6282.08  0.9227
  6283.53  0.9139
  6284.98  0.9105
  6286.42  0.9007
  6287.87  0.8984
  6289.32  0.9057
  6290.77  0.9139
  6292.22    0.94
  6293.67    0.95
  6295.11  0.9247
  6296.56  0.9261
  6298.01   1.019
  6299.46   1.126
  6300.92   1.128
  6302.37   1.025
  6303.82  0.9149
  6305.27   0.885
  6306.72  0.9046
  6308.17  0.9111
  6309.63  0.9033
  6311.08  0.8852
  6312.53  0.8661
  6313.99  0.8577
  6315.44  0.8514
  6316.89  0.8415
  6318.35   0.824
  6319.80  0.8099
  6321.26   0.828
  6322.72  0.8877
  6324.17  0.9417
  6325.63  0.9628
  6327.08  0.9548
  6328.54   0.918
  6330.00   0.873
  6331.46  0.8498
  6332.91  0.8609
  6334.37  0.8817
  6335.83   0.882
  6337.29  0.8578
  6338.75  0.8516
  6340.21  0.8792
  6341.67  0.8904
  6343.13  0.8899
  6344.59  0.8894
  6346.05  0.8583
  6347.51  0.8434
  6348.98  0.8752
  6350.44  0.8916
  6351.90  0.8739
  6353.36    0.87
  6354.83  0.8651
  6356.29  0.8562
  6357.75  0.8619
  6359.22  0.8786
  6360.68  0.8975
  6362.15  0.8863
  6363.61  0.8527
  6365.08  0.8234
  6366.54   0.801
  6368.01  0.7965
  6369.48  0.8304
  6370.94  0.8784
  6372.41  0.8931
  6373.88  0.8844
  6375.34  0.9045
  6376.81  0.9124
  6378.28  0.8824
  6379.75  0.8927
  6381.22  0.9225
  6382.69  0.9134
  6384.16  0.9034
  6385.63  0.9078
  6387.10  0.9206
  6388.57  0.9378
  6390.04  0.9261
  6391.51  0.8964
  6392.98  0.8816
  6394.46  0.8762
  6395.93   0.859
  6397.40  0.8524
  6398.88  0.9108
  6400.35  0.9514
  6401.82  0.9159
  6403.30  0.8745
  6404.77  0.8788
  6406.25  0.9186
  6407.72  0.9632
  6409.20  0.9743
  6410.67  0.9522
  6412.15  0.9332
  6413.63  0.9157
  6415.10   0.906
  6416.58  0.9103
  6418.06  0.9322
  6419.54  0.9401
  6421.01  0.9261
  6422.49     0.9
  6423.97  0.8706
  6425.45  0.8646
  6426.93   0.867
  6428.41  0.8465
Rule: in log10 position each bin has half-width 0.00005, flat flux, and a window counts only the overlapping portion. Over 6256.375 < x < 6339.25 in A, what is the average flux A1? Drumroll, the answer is 0.897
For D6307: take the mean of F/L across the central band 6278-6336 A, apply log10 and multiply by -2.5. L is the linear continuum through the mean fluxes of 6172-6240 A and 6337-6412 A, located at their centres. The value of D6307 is -0.03 mag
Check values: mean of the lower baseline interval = 0.879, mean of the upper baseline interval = 0.887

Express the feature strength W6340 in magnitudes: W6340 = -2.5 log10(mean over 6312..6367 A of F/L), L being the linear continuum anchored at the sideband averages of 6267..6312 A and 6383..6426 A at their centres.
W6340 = 0.06 mag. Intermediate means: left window 0.925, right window 0.911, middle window 0.871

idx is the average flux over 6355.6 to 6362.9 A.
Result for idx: 0.876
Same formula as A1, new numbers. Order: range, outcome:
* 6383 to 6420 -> 0.913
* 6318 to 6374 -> 0.871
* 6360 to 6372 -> 0.847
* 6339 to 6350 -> 0.874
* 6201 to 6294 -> 0.864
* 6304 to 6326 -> 0.877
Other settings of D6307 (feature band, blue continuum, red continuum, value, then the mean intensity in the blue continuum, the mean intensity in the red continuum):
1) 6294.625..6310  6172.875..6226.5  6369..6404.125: -0.09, 0.886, 0.898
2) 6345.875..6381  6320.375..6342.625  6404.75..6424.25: 0.04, 0.887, 0.926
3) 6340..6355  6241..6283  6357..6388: 0.00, 0.858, 0.879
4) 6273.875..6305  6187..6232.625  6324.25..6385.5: -0.08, 0.875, 0.879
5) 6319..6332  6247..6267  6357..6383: -0.04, 0.842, 0.872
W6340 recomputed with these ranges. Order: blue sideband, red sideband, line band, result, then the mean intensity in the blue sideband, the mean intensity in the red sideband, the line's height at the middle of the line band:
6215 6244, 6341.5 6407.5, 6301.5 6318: -0.03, 0.855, 0.883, 0.871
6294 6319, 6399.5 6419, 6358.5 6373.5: 0.09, 0.93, 0.925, 0.927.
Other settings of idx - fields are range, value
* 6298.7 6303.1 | 1.09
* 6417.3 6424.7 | 0.914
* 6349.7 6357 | 0.872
